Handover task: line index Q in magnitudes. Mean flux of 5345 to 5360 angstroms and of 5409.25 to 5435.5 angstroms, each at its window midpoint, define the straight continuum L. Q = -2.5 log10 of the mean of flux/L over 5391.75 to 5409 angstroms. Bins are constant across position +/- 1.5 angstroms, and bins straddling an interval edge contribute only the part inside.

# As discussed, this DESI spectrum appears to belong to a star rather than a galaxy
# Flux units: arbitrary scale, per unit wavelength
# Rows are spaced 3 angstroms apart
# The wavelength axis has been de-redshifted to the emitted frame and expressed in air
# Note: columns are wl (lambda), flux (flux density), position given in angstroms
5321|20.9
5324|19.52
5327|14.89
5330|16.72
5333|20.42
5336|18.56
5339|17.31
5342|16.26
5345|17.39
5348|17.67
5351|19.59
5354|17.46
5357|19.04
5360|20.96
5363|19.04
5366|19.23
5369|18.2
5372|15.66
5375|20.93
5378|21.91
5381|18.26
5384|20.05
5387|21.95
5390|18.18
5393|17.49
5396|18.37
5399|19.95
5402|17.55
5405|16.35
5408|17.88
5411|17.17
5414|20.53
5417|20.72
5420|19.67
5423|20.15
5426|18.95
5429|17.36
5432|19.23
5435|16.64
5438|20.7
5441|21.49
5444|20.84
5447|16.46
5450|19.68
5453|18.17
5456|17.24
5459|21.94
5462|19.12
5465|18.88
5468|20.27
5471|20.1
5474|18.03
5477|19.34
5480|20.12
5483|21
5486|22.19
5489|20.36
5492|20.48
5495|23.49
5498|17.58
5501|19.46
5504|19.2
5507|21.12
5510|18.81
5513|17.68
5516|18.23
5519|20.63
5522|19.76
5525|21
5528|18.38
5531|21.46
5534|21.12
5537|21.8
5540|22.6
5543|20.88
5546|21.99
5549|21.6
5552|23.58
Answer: 0.06 mag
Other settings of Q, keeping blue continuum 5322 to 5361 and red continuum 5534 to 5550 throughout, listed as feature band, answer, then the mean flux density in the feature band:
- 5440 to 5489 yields 0.036 mag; 19.7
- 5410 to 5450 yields 0.025 mag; 19.3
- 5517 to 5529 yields 0.076 mag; 19.9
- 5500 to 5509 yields 0.061 mag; 19.9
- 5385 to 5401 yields -0.006 mag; 19.2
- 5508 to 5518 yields 0.148 mag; 18.5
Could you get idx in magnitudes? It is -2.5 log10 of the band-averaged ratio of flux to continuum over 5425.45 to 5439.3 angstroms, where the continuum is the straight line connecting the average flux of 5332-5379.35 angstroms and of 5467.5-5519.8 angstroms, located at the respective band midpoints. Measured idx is 0.05 mag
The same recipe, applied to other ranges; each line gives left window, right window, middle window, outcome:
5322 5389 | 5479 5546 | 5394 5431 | 0.03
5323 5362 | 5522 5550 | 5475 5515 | 0.02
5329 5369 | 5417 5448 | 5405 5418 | 0.02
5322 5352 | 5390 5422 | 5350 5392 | -0.06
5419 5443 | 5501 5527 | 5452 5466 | 0.02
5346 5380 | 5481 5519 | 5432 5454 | 0.02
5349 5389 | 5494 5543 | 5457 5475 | 0.01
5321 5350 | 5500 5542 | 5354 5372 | -0.04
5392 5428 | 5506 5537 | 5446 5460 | 0.03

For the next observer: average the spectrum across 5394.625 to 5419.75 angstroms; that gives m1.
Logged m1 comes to 18.6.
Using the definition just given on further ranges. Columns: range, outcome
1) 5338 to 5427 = 18.8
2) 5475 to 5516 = 20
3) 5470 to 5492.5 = 20.2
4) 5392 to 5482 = 19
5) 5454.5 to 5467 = 19.3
